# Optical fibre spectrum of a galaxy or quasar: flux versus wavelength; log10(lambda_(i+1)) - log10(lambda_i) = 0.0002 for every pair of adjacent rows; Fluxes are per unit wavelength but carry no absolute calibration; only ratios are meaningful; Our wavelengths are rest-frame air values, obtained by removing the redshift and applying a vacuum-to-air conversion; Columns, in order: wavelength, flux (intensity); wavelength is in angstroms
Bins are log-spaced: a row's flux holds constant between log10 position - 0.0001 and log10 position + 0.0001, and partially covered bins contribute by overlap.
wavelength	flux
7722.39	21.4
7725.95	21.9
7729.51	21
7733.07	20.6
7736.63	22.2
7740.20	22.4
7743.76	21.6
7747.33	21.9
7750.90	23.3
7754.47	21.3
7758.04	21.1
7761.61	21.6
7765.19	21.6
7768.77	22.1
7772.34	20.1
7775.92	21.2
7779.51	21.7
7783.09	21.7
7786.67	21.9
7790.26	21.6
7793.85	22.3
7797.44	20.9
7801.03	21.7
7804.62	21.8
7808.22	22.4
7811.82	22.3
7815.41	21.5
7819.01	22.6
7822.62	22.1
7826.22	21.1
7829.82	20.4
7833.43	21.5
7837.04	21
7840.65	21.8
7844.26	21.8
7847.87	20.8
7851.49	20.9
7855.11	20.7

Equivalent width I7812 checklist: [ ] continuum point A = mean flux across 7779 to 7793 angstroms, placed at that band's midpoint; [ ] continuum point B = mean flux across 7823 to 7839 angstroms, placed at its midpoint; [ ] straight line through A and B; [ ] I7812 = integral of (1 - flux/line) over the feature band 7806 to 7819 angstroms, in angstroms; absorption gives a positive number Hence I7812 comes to -0.5 angstroms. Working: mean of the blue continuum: 21.8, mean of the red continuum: 21.1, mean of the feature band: 22.1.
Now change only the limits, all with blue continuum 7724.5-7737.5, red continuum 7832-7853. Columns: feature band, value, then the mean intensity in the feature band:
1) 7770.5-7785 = 0.10 angstroms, 21.2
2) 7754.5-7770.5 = -0.17 angstroms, 21.6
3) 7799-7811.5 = -0.39 angstroms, 22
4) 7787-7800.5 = -0.20 angstroms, 21.6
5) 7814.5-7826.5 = -0.35 angstroms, 21.9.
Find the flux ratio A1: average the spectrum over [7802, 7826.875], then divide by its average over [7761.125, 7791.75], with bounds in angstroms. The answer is 1.02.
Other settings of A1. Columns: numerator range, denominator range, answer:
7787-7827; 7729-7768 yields 1.01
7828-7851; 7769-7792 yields 0.99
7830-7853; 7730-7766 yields 0.98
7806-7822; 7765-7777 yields 1.04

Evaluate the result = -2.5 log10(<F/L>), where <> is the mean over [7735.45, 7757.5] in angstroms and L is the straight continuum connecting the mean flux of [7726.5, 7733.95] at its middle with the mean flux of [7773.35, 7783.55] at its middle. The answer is -0.046 mag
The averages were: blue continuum 21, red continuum 21.4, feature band 22.1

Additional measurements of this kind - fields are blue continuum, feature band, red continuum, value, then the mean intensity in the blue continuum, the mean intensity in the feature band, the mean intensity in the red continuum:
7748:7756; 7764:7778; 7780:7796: 0.041 mag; 22.3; 21.2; 21.8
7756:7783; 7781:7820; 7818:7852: -0.025 mag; 21.4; 21.9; 21.4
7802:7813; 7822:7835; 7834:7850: 0.023 mag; 22.1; 21.2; 21.3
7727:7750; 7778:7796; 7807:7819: 0.008 mag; 21.7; 21.8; 22.1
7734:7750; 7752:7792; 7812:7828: 0.024 mag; 22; 21.5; 21.9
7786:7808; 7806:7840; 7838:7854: -0.008 mag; 21.7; 21.7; 21.3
